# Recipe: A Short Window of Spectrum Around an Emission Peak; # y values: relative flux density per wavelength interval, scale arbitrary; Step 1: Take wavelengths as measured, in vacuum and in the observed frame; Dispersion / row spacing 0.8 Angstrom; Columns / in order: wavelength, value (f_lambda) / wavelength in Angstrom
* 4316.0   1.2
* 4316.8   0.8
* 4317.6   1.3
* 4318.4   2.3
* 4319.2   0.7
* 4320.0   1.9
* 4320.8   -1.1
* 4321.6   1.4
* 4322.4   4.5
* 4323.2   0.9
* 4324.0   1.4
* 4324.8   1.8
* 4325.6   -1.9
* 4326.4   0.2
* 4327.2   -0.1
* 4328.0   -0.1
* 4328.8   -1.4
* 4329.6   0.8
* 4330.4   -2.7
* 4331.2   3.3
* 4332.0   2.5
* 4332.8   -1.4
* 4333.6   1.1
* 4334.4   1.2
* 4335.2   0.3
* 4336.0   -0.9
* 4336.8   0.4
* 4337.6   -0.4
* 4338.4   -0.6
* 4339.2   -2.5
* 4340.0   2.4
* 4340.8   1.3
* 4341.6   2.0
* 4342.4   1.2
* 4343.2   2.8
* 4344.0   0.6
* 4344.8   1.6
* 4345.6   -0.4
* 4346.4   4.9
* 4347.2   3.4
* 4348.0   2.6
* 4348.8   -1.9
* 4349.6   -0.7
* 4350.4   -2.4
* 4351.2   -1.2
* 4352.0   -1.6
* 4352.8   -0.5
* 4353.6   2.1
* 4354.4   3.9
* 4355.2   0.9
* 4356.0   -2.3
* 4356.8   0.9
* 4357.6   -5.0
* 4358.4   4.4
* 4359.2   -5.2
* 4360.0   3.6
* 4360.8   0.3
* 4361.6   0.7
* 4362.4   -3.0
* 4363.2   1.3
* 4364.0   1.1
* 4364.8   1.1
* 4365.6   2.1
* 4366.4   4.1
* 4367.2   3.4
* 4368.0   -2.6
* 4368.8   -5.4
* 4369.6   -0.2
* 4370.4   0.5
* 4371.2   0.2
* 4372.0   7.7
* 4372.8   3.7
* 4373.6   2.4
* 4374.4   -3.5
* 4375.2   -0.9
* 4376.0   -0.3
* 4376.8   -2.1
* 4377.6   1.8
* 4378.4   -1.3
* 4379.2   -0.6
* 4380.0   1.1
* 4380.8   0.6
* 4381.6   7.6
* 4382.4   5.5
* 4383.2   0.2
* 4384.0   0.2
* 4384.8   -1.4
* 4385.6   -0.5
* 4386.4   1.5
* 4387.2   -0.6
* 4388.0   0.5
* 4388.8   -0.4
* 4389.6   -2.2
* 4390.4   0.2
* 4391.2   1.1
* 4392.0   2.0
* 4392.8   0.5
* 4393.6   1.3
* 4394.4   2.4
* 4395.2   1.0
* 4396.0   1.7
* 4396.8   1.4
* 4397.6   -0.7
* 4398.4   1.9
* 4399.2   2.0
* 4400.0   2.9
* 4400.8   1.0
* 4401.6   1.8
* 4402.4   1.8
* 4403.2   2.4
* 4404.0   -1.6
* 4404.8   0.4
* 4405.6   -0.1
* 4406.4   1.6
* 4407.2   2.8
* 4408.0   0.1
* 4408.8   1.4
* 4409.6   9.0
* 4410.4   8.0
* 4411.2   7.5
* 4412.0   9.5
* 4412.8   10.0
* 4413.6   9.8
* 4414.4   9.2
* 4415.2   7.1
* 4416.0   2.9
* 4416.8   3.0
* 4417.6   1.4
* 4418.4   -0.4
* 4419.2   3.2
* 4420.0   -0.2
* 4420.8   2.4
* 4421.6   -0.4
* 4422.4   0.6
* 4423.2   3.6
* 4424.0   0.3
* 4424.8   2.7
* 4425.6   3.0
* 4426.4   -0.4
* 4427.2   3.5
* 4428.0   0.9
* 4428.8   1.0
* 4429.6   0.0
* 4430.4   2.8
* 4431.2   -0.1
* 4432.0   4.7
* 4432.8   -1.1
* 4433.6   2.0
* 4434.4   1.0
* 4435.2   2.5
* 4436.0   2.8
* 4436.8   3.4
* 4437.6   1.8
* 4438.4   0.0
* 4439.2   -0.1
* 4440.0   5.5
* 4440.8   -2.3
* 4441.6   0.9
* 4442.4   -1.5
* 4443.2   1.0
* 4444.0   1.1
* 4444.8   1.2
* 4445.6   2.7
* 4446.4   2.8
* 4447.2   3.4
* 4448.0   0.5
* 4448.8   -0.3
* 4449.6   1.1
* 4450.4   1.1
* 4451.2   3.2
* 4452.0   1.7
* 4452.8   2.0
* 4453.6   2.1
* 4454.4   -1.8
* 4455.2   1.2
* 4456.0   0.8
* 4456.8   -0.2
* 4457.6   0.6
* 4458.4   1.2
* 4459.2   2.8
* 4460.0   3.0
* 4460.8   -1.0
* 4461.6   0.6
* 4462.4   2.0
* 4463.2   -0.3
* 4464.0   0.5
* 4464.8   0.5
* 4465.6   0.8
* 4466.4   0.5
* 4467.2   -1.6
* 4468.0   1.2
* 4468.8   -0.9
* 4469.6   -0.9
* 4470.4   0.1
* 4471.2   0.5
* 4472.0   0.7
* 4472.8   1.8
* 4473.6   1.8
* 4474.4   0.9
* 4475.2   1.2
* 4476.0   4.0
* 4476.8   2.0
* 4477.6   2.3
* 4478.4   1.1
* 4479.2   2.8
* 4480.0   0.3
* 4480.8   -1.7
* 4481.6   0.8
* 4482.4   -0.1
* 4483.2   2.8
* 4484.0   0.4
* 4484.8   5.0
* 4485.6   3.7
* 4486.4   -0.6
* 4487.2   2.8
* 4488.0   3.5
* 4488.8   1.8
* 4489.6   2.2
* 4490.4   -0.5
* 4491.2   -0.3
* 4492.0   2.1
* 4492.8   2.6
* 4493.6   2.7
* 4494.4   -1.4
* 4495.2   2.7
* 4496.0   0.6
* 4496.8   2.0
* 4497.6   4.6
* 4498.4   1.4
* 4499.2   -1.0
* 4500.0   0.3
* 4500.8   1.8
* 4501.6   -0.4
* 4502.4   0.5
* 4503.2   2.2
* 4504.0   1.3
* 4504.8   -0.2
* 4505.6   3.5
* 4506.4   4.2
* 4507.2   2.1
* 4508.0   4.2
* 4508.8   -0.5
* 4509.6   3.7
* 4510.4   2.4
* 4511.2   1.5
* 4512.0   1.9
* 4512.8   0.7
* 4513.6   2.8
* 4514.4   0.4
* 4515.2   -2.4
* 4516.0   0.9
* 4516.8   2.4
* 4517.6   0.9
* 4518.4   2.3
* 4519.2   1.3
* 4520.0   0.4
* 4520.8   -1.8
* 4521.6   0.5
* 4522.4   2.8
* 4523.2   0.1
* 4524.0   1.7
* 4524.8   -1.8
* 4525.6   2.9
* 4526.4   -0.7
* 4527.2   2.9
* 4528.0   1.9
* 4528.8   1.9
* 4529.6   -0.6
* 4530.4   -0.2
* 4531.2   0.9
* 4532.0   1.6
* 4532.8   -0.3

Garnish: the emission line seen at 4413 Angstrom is [O II]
